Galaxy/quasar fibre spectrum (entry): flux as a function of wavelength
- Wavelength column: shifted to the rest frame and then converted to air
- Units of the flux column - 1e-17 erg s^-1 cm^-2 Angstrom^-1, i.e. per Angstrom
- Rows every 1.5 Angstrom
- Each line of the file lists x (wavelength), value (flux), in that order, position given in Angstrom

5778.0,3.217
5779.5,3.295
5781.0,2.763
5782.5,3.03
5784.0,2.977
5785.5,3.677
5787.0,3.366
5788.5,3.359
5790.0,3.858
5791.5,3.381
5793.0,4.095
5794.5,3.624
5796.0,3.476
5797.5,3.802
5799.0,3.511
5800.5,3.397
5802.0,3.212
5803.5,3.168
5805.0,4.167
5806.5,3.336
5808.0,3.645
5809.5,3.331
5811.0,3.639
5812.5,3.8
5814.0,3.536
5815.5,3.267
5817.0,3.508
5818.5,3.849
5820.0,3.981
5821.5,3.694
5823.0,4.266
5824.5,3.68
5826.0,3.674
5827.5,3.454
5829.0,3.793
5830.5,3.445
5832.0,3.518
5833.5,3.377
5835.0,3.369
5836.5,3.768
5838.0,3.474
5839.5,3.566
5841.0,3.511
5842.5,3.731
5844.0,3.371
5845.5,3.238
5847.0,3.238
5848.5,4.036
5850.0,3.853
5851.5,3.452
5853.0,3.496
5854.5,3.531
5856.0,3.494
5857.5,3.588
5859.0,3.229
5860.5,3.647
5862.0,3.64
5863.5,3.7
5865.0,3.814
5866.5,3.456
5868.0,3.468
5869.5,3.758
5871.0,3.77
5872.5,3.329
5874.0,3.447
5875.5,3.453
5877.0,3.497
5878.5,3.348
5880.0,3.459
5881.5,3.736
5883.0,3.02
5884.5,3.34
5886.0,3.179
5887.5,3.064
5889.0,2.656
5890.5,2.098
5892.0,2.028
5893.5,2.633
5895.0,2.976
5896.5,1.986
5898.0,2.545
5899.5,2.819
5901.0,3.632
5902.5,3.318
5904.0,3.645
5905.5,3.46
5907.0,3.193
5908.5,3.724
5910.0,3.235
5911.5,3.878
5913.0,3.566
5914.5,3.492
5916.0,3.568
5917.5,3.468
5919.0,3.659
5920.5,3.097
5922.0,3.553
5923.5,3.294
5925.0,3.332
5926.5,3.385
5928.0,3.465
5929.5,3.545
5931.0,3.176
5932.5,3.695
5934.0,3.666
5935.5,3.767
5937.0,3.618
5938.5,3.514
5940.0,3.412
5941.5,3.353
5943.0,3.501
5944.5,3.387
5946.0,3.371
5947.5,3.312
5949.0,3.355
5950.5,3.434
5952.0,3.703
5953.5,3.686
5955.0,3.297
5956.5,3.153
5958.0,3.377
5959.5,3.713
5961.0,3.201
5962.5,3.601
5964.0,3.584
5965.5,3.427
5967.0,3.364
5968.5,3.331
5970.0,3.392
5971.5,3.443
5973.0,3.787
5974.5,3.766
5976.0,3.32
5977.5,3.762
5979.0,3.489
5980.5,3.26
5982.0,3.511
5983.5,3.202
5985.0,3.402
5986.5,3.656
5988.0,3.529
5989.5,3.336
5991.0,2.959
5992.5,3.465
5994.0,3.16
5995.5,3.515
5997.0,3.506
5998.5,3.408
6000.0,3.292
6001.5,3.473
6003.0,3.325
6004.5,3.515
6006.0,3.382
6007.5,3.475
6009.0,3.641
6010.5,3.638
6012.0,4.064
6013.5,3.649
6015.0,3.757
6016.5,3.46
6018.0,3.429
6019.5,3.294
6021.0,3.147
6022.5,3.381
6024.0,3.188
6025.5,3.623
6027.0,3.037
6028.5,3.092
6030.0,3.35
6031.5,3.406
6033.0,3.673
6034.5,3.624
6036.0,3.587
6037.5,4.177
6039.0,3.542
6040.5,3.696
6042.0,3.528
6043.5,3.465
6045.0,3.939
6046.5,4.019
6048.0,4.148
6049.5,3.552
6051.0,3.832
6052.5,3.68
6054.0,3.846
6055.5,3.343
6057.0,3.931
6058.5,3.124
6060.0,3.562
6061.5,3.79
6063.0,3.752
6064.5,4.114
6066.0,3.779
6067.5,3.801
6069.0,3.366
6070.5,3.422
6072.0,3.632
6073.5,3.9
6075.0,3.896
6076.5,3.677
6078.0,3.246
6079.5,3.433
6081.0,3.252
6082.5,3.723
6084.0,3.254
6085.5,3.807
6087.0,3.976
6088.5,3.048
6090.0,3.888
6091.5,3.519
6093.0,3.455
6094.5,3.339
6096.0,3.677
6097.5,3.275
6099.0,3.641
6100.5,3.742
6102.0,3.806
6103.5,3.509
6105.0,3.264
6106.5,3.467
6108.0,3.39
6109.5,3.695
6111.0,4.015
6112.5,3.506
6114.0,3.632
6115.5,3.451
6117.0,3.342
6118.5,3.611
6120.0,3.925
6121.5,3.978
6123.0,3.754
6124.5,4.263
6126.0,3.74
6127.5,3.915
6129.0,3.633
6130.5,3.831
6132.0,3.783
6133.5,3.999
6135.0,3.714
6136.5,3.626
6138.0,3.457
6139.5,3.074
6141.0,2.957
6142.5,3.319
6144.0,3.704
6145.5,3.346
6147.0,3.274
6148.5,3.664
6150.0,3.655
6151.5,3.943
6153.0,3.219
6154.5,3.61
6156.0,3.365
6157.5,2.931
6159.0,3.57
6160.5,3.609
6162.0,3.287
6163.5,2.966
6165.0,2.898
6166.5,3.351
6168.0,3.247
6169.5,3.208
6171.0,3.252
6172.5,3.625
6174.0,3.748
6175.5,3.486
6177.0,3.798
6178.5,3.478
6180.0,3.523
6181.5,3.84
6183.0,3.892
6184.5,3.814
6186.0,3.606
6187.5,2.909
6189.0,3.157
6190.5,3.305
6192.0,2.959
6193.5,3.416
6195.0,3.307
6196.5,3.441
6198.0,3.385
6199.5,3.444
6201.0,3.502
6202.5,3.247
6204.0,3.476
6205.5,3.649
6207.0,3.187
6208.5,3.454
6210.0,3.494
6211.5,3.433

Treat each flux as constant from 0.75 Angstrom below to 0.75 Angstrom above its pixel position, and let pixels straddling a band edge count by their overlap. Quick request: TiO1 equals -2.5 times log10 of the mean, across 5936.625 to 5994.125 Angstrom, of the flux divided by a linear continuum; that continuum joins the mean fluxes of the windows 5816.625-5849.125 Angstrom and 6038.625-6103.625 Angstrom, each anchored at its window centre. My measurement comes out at 0.06 mag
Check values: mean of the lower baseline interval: 3.62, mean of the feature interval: 3.44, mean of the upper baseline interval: 3.64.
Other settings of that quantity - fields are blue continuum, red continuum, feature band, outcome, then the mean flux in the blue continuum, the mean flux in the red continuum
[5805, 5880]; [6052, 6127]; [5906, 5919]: 0.02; 3.58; 3.63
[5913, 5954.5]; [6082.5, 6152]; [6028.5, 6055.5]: -0.04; 3.47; 3.61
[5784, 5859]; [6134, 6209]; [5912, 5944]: 0.01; 3.57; 3.42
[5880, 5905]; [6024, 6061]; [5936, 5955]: -0.10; 2.94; 3.61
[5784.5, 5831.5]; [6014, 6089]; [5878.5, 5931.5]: 0.13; 3.61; 3.59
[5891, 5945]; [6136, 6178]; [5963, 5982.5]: -0.05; 3.32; 3.4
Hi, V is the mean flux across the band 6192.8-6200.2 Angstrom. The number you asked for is 3.4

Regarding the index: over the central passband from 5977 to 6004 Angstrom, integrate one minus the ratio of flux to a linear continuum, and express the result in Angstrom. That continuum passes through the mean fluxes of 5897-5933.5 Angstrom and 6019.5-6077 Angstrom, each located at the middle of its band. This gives 0.9 Angstrom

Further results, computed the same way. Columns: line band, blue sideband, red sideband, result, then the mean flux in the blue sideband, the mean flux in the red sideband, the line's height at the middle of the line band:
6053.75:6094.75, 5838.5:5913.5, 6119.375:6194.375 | -1.7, 3.34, 3.51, 3.46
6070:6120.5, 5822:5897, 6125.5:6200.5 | -1.8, 3.4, 3.46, 3.45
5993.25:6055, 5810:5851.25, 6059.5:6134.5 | 1.6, 3.61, 3.65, 3.64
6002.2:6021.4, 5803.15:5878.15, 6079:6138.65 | 0.5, 3.58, 3.63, 3.62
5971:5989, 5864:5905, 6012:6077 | -0.4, 3.17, 3.61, 3.44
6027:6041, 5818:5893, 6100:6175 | -0.1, 3.47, 3.54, 3.51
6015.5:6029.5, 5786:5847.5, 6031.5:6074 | 1.4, 3.57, 3.7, 3.69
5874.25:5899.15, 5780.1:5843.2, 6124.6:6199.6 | 4.1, 3.55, 3.47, 3.53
